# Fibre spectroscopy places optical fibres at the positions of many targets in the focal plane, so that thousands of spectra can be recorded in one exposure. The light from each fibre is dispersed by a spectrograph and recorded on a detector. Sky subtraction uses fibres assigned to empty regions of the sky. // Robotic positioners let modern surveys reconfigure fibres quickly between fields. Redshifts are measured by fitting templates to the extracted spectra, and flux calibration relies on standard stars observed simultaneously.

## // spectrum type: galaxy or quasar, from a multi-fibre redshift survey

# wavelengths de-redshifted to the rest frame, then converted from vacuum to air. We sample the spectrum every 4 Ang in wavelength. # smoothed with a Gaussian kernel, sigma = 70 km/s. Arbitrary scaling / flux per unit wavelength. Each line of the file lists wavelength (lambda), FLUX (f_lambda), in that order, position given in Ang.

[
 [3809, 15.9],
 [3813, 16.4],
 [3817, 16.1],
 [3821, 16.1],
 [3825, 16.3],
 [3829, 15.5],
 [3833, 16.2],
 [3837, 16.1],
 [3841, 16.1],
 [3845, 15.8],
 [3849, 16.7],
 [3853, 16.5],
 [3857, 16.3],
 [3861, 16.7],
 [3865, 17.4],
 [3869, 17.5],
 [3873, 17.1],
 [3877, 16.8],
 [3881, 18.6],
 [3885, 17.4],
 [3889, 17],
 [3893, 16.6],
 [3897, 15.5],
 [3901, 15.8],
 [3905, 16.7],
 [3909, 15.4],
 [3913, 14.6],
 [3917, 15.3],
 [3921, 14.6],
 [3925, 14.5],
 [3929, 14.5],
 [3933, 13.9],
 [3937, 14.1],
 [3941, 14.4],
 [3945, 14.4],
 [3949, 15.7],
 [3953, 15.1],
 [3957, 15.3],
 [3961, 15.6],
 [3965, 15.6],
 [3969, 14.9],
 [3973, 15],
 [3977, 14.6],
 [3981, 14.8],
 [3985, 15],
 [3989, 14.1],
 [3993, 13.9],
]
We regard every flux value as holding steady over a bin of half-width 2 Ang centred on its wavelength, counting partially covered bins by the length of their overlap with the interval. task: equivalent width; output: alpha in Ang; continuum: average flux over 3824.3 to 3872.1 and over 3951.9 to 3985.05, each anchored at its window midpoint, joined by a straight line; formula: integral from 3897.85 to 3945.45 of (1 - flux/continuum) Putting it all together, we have 2.29 Ang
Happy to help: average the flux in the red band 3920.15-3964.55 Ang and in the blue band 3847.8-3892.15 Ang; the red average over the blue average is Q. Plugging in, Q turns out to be 0.86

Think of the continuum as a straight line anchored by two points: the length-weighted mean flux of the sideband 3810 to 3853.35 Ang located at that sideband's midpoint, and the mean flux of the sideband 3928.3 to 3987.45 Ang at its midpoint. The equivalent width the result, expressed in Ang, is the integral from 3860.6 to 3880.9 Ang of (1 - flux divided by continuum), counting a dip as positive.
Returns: -1.97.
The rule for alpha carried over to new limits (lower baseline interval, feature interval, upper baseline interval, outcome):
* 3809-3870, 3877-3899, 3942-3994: -1.65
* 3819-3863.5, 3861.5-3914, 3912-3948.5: -4.60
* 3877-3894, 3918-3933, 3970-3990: 1.62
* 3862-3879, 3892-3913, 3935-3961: 0.51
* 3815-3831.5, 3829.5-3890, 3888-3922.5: -3.47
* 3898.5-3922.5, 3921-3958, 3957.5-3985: 1.51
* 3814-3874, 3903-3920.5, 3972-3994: 0.11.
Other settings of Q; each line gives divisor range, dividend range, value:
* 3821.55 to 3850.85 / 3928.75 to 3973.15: 0.92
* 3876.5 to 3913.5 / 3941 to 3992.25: 0.91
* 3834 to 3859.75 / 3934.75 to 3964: 0.92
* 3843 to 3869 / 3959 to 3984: 0.91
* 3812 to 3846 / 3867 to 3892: 1.08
